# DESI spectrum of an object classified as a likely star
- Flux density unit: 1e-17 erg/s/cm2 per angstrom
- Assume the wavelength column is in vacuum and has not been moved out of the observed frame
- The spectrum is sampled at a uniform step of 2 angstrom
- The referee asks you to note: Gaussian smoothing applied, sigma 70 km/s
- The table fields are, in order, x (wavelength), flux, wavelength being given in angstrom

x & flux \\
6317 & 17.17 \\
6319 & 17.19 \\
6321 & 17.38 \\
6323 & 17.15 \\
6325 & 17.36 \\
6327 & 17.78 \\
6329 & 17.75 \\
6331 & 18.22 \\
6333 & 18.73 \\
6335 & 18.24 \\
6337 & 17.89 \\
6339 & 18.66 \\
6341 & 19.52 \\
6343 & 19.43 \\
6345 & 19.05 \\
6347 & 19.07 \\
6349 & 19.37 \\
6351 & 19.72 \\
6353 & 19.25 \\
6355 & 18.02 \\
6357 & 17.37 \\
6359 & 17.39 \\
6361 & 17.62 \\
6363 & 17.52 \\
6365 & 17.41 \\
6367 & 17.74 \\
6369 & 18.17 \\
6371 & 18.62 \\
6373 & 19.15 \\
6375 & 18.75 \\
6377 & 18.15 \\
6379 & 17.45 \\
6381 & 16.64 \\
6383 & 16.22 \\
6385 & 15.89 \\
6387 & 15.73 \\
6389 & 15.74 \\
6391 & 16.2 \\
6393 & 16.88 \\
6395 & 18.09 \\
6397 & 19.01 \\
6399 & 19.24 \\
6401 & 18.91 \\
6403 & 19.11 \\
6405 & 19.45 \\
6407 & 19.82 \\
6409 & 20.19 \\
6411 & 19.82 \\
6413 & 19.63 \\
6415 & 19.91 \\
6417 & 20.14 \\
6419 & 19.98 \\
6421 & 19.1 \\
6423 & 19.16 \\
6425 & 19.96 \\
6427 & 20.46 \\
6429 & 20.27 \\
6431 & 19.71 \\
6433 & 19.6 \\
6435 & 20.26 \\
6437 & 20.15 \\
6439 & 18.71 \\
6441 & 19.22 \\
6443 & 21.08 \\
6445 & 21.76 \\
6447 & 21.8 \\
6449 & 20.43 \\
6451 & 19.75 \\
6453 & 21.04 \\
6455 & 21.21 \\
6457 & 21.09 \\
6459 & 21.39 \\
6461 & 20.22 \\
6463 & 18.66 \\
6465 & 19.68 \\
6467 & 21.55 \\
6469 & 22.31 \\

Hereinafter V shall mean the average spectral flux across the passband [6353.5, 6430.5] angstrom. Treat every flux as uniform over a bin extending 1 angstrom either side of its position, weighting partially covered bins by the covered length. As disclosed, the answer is 18.4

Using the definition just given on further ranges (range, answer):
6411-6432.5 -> 19.8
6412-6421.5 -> 19.8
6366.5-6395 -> 17.3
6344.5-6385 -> 18.1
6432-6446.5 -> 20.2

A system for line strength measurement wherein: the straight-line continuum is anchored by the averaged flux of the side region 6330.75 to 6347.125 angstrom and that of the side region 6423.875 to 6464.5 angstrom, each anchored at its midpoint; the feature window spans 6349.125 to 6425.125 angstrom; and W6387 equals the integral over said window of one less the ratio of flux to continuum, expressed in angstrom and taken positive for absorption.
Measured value 4.5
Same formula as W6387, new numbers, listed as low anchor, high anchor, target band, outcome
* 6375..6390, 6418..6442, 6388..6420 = -1.4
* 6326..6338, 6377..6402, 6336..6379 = -1.8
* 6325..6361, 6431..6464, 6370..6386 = 1.3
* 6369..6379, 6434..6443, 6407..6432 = -0.6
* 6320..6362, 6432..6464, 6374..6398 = 2.7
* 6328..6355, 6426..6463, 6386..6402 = 1.8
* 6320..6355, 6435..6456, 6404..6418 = 0.0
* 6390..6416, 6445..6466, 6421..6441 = 0.1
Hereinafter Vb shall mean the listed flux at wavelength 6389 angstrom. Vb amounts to 15.74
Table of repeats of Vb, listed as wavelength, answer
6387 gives 15.73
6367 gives 17.74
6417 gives 20.14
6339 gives 18.66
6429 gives 20.27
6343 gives 19.43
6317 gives 17.17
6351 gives 19.72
